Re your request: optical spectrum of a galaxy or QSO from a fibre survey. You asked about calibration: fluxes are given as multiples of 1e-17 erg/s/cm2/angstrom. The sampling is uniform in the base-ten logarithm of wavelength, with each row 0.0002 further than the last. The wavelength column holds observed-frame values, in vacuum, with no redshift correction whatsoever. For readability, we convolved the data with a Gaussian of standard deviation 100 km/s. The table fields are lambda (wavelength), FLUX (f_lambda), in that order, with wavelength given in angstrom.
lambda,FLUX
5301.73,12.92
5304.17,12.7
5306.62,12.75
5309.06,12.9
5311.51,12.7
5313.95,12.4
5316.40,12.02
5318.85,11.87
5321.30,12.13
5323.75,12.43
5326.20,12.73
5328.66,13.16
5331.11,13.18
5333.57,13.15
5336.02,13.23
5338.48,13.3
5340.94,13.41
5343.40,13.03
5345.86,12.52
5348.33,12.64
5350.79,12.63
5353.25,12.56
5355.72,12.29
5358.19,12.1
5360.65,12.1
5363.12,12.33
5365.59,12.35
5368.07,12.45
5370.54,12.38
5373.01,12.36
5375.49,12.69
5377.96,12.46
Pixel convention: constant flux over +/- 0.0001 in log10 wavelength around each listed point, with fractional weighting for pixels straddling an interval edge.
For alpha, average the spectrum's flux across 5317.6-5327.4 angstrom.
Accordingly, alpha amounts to 12.3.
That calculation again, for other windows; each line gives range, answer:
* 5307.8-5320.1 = 12.4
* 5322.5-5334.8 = 12.9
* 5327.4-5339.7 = 13.2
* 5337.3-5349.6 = 13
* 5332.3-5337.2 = 13.2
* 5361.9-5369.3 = 12.4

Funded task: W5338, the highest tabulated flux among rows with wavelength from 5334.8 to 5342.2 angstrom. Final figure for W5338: 13.41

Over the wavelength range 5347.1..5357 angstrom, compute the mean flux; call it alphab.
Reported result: 12.5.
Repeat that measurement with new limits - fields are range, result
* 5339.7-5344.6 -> 13.2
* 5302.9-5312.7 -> 12.8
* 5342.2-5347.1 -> 12.8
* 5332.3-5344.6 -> 13.2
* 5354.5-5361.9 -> 12.2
